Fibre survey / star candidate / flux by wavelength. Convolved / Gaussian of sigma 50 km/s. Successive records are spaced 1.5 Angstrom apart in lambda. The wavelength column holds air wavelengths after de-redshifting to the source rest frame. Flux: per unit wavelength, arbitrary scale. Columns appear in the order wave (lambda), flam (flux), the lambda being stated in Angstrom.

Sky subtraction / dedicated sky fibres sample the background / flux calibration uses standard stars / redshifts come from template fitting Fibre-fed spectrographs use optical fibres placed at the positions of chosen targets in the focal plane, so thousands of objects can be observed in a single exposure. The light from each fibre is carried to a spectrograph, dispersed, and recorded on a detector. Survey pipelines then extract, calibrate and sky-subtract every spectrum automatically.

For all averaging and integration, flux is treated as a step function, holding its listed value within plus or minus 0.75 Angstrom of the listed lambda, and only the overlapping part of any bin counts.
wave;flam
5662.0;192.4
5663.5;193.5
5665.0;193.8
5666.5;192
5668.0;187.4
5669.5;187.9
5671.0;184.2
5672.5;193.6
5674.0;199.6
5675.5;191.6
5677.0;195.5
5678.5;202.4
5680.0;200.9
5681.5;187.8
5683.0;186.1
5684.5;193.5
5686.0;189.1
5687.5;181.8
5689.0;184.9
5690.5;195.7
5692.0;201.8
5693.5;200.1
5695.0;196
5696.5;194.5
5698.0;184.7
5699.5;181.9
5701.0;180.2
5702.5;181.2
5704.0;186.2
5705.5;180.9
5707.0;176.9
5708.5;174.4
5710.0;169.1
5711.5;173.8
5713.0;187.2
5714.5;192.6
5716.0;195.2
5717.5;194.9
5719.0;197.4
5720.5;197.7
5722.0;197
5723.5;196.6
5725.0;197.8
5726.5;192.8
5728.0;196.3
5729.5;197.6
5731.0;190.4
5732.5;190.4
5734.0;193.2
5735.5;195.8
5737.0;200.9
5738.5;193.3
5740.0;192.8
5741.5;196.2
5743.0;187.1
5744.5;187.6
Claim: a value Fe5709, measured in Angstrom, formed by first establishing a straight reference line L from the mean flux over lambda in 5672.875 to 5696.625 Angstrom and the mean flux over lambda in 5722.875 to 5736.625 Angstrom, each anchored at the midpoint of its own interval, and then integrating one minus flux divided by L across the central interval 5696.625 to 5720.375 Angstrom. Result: 1.2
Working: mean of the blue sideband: 194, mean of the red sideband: 195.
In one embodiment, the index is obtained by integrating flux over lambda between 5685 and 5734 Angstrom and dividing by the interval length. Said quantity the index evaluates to 189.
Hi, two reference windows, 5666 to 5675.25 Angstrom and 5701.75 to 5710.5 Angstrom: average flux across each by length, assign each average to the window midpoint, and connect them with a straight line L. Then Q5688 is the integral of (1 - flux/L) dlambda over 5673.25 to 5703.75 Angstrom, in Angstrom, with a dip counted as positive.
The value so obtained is -1.1 Angstrom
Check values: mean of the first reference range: 191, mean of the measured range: 191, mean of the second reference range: 178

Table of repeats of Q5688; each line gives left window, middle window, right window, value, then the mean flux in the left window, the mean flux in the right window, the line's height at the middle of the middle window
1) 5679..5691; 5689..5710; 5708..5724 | 0.3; 190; 189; 190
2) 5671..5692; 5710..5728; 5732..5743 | 0.1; 193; 194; 194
